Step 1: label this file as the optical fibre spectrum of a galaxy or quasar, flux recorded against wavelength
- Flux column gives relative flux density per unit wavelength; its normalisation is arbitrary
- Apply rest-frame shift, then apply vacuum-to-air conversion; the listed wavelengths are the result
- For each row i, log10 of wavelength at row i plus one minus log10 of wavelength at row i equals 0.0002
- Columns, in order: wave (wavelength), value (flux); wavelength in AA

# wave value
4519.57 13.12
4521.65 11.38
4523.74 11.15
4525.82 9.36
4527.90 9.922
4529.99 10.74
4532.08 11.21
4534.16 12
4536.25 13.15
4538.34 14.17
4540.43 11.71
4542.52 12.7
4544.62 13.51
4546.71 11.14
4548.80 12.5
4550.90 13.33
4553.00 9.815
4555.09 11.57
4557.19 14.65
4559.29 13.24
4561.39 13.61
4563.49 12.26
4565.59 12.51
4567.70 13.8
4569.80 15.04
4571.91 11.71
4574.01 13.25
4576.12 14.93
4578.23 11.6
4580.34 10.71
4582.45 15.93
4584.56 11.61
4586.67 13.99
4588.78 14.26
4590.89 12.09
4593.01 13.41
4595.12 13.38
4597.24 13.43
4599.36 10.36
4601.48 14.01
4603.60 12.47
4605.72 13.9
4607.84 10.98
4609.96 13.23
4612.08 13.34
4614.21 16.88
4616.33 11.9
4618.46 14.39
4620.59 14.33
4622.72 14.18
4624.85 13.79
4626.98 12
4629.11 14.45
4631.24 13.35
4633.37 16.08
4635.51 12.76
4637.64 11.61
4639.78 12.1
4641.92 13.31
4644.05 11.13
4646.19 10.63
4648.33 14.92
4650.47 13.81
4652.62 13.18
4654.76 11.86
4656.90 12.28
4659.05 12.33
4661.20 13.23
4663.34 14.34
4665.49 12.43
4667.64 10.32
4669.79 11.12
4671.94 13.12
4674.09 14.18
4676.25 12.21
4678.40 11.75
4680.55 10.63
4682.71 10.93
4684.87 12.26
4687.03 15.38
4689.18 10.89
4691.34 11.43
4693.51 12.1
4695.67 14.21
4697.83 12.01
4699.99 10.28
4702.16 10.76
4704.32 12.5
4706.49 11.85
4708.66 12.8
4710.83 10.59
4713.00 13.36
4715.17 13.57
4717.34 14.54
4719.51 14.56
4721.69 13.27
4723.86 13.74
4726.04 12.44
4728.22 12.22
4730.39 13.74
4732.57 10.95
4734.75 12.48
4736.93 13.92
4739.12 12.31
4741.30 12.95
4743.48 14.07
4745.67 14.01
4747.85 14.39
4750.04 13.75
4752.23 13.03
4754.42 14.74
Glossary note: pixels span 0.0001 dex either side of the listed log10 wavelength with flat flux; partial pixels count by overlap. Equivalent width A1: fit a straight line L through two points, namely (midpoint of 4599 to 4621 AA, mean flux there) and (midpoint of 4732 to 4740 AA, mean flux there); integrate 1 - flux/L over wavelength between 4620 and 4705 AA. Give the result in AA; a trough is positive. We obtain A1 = 2.5 AA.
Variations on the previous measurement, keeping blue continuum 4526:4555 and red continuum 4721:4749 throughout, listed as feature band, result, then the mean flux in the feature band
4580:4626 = -3.91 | 13.3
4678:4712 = 2.54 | 11.9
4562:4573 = -0.93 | 13.1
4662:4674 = 0.24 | 12.5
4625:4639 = -1.01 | 13.4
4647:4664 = -0.75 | 13.2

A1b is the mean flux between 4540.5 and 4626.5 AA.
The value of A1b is 13.1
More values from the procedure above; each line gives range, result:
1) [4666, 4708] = 12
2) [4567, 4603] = 13.1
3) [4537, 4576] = 12.9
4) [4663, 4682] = 12.1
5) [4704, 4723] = 13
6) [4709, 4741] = 13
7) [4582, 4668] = 13.1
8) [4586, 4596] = 13.4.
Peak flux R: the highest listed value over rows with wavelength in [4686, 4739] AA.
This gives 15.38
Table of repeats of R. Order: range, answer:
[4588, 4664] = 16.88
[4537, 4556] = 14.17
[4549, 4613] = 15.93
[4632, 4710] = 16.08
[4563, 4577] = 15.04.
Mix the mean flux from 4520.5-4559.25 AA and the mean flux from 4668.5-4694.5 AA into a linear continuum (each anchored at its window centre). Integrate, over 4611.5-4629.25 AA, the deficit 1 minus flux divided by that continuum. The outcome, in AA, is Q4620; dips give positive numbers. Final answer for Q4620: -2.7 AA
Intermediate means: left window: 11.9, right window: 12.1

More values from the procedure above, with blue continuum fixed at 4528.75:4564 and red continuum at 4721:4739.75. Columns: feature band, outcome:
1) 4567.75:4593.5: -1.5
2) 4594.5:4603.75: -0.1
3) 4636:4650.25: 0.2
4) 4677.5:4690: 0.7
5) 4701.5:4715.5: 0.6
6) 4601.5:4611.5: -0.2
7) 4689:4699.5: 0.5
